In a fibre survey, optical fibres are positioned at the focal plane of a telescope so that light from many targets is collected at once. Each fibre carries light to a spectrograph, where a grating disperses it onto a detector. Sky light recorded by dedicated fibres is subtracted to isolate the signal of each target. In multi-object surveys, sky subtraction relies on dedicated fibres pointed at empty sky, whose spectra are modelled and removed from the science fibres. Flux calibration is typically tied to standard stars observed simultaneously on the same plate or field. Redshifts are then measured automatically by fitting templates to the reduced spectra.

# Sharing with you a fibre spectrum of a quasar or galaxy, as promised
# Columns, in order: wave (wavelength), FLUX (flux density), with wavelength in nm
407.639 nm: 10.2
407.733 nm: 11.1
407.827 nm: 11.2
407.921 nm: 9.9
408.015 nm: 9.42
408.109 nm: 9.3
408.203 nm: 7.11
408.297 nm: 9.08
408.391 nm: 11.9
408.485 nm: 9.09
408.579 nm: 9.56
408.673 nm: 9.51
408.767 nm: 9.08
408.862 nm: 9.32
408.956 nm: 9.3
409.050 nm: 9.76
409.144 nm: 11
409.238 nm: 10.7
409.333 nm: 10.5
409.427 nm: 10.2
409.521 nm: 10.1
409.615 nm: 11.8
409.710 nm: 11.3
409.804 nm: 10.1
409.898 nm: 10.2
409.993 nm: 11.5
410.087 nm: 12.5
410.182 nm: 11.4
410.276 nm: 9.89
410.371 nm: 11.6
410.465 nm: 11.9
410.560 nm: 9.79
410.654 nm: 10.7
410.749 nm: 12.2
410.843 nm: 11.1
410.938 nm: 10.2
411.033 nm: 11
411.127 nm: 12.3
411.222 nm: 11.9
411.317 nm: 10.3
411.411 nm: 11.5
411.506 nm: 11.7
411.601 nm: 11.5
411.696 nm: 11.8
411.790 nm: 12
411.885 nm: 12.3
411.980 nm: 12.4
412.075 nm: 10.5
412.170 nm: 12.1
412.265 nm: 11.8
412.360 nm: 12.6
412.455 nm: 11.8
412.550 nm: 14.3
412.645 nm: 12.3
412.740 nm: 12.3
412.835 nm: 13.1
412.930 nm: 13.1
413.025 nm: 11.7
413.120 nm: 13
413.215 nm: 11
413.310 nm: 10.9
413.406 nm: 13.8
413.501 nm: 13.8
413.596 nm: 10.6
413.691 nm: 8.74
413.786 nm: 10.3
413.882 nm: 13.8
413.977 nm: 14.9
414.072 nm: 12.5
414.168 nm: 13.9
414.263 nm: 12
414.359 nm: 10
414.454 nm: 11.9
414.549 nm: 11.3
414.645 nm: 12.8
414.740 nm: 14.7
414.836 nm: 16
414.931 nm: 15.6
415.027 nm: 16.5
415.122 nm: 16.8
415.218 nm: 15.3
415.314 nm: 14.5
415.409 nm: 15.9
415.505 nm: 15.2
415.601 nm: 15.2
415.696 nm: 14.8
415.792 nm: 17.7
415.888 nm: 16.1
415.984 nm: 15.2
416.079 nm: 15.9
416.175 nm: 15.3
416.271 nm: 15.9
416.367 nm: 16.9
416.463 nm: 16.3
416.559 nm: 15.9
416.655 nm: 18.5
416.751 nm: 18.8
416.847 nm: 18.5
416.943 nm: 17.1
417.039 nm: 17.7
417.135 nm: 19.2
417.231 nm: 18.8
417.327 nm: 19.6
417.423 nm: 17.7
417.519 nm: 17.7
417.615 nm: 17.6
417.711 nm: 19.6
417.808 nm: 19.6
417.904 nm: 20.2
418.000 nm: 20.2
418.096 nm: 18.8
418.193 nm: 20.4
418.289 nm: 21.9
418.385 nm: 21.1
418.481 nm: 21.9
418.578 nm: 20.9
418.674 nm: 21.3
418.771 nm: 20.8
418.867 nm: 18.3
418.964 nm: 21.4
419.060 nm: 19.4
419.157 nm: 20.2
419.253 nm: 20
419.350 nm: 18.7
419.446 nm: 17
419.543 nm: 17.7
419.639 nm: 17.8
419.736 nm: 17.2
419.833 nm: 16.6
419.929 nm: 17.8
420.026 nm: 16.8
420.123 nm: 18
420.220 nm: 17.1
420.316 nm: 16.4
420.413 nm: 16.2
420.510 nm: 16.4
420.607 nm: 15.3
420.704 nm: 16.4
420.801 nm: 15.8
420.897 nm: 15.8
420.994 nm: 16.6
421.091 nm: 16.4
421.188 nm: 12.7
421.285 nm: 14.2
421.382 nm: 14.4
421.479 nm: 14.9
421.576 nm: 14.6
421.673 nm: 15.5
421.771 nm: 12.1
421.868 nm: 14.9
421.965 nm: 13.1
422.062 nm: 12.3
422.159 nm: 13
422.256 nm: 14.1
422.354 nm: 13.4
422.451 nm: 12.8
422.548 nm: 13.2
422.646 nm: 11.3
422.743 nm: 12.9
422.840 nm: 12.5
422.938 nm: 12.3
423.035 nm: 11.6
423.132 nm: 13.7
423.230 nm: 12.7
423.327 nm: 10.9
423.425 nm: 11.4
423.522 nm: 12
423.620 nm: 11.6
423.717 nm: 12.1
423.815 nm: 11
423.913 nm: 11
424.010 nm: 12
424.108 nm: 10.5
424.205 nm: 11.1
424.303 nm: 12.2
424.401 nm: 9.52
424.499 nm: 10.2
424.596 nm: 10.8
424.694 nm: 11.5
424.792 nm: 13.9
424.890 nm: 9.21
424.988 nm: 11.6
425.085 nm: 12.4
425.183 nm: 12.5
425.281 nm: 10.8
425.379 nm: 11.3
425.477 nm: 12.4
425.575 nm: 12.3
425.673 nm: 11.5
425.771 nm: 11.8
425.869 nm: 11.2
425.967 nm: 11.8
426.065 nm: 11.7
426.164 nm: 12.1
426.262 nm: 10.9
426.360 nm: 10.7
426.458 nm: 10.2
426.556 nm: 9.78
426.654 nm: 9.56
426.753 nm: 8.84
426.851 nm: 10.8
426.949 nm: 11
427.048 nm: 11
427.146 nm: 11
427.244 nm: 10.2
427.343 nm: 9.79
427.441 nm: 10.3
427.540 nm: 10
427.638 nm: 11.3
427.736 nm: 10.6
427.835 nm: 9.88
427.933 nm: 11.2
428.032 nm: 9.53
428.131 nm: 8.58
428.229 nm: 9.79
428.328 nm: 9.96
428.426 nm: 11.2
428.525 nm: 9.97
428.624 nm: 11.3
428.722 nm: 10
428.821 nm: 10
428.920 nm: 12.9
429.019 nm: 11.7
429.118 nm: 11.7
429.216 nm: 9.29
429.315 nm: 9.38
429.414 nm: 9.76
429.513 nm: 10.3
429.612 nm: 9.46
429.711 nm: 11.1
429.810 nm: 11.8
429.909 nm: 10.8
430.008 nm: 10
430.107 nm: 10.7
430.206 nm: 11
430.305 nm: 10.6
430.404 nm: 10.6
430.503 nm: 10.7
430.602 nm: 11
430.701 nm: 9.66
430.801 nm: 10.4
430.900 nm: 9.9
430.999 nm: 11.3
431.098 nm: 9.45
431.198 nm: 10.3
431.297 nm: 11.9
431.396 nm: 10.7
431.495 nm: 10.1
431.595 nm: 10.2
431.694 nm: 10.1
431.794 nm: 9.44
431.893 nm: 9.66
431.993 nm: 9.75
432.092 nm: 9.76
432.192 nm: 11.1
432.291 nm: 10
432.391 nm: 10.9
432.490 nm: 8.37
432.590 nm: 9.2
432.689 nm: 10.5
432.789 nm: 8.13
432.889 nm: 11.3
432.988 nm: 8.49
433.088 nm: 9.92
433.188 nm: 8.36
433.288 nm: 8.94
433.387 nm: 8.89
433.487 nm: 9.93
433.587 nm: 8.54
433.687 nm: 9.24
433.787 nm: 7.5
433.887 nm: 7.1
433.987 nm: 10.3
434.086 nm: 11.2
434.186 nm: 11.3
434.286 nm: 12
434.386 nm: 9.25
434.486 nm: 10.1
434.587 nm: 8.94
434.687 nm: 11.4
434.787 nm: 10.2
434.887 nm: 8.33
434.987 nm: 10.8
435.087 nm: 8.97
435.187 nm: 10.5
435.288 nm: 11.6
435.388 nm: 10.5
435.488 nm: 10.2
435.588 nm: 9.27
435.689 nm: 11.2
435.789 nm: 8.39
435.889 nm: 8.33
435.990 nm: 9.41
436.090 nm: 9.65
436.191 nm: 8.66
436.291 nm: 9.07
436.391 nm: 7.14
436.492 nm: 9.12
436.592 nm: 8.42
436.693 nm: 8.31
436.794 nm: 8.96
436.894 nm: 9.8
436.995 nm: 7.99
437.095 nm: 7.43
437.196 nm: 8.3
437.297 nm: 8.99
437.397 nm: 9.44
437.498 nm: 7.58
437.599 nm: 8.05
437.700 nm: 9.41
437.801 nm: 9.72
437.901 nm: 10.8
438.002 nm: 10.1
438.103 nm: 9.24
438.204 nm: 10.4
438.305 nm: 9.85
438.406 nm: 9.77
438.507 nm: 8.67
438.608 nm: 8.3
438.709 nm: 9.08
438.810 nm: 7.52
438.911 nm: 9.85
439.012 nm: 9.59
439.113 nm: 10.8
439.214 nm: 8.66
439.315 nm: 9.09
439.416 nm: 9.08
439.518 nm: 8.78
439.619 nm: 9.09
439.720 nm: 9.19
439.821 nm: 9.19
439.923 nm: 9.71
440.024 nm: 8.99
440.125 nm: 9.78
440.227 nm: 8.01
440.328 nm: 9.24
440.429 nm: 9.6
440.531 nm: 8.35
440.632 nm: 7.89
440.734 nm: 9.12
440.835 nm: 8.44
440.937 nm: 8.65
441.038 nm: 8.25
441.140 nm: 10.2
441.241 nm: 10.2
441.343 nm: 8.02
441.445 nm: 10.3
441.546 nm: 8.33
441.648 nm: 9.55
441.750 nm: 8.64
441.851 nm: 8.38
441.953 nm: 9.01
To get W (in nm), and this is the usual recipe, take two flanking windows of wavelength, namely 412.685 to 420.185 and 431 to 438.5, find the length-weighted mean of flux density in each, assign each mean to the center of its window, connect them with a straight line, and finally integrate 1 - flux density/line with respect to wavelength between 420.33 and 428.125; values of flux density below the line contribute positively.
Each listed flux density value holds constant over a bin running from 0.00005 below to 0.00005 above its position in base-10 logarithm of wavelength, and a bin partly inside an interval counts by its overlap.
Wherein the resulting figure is 0.78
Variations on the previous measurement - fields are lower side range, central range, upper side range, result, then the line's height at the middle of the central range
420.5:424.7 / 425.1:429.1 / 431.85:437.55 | 0.295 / 11.7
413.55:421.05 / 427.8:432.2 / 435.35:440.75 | 0.609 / 12.1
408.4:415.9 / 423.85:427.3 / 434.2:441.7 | -0.157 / 10.6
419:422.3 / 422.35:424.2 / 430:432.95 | 0.336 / 14.6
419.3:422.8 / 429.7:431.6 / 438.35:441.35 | 0.232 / 12.1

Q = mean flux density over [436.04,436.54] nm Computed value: 8.73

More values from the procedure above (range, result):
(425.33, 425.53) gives 11.9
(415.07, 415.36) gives 15.5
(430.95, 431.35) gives 10.7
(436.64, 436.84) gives 8.59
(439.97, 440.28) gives 8.95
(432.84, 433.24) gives 9.51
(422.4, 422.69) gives 12.5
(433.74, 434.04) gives 8.37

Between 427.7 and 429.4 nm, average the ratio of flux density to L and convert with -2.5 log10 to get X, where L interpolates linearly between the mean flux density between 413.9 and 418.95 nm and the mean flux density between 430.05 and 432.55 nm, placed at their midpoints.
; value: 0.11 mag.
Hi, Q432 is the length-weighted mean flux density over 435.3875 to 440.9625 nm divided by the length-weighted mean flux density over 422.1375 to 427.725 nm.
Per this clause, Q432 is 0.79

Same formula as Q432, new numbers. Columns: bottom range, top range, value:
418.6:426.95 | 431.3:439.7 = 0.69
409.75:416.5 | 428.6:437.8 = 0.76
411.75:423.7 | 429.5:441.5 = 0.62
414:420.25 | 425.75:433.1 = 0.60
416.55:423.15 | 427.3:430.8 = 0.62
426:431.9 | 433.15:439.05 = 0.89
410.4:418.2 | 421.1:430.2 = 0.80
